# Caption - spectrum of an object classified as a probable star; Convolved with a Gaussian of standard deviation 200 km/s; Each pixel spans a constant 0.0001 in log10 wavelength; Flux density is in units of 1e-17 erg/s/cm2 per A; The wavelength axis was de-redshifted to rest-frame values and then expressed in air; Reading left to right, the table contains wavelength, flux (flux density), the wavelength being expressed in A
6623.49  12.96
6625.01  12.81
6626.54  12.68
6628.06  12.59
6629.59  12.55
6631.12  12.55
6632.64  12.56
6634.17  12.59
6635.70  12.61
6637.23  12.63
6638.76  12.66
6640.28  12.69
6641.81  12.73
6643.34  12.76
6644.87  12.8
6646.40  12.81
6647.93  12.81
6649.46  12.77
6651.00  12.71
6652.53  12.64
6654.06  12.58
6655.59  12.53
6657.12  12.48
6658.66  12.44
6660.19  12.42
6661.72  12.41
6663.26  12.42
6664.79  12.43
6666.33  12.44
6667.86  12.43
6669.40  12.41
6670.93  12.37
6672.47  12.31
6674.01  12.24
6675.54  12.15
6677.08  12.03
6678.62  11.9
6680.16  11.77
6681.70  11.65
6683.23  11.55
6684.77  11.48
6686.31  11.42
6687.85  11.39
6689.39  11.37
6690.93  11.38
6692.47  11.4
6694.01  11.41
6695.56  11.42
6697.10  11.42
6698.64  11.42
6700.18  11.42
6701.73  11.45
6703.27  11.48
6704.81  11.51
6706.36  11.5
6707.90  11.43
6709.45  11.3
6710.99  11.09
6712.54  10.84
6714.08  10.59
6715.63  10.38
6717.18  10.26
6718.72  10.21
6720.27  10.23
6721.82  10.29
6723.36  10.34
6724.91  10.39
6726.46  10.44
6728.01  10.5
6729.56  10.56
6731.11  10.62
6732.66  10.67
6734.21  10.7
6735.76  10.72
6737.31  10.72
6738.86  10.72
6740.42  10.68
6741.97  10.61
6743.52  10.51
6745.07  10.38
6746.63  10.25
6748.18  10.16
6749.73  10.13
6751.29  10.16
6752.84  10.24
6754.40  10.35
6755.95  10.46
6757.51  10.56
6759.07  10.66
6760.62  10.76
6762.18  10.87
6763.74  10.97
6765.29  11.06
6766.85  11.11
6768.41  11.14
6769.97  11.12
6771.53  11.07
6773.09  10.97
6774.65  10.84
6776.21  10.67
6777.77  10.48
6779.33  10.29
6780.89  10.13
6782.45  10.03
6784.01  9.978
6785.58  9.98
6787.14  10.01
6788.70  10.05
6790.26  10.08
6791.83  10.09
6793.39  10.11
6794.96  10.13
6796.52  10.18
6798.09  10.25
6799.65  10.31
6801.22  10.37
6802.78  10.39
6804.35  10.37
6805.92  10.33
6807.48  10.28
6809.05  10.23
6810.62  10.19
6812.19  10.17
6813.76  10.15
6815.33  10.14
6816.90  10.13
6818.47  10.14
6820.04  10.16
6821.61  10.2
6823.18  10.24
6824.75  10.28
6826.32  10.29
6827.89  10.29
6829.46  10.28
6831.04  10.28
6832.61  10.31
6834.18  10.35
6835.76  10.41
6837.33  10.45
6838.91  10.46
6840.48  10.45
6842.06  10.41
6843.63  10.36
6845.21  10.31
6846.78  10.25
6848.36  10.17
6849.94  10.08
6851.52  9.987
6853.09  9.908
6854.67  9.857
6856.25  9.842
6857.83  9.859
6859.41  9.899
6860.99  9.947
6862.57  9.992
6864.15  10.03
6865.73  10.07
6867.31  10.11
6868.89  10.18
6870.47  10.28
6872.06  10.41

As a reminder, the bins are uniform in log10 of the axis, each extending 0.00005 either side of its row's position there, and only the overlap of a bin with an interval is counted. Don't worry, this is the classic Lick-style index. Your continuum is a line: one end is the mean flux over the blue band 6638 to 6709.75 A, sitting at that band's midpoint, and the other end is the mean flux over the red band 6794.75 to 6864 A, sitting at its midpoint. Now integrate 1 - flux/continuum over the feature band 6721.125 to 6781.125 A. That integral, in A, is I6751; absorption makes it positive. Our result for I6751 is 2.9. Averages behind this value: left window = 12.1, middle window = 10.6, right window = 10.2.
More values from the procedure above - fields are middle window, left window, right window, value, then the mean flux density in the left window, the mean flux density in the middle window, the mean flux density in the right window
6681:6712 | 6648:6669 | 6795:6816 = 1.3 A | 12.5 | 11.4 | 10.3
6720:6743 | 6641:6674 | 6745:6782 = 1.3 A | 12.5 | 10.6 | 10.6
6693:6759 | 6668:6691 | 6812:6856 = 3.7 A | 11.9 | 10.7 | 10.2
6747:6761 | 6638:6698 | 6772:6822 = 0.7 A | 12.2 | 10.4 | 10.2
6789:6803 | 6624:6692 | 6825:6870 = 0.7 A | 12.3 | 10.2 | 10.2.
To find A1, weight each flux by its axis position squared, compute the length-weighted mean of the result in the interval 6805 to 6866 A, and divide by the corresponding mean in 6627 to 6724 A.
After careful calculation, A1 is 0.90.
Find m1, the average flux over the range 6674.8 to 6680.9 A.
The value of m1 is 11.9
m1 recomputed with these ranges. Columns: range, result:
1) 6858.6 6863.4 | 9.94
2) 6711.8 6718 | 10.5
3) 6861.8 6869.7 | 10.1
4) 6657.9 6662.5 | 12.4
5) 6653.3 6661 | 12.5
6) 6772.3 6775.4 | 10.9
